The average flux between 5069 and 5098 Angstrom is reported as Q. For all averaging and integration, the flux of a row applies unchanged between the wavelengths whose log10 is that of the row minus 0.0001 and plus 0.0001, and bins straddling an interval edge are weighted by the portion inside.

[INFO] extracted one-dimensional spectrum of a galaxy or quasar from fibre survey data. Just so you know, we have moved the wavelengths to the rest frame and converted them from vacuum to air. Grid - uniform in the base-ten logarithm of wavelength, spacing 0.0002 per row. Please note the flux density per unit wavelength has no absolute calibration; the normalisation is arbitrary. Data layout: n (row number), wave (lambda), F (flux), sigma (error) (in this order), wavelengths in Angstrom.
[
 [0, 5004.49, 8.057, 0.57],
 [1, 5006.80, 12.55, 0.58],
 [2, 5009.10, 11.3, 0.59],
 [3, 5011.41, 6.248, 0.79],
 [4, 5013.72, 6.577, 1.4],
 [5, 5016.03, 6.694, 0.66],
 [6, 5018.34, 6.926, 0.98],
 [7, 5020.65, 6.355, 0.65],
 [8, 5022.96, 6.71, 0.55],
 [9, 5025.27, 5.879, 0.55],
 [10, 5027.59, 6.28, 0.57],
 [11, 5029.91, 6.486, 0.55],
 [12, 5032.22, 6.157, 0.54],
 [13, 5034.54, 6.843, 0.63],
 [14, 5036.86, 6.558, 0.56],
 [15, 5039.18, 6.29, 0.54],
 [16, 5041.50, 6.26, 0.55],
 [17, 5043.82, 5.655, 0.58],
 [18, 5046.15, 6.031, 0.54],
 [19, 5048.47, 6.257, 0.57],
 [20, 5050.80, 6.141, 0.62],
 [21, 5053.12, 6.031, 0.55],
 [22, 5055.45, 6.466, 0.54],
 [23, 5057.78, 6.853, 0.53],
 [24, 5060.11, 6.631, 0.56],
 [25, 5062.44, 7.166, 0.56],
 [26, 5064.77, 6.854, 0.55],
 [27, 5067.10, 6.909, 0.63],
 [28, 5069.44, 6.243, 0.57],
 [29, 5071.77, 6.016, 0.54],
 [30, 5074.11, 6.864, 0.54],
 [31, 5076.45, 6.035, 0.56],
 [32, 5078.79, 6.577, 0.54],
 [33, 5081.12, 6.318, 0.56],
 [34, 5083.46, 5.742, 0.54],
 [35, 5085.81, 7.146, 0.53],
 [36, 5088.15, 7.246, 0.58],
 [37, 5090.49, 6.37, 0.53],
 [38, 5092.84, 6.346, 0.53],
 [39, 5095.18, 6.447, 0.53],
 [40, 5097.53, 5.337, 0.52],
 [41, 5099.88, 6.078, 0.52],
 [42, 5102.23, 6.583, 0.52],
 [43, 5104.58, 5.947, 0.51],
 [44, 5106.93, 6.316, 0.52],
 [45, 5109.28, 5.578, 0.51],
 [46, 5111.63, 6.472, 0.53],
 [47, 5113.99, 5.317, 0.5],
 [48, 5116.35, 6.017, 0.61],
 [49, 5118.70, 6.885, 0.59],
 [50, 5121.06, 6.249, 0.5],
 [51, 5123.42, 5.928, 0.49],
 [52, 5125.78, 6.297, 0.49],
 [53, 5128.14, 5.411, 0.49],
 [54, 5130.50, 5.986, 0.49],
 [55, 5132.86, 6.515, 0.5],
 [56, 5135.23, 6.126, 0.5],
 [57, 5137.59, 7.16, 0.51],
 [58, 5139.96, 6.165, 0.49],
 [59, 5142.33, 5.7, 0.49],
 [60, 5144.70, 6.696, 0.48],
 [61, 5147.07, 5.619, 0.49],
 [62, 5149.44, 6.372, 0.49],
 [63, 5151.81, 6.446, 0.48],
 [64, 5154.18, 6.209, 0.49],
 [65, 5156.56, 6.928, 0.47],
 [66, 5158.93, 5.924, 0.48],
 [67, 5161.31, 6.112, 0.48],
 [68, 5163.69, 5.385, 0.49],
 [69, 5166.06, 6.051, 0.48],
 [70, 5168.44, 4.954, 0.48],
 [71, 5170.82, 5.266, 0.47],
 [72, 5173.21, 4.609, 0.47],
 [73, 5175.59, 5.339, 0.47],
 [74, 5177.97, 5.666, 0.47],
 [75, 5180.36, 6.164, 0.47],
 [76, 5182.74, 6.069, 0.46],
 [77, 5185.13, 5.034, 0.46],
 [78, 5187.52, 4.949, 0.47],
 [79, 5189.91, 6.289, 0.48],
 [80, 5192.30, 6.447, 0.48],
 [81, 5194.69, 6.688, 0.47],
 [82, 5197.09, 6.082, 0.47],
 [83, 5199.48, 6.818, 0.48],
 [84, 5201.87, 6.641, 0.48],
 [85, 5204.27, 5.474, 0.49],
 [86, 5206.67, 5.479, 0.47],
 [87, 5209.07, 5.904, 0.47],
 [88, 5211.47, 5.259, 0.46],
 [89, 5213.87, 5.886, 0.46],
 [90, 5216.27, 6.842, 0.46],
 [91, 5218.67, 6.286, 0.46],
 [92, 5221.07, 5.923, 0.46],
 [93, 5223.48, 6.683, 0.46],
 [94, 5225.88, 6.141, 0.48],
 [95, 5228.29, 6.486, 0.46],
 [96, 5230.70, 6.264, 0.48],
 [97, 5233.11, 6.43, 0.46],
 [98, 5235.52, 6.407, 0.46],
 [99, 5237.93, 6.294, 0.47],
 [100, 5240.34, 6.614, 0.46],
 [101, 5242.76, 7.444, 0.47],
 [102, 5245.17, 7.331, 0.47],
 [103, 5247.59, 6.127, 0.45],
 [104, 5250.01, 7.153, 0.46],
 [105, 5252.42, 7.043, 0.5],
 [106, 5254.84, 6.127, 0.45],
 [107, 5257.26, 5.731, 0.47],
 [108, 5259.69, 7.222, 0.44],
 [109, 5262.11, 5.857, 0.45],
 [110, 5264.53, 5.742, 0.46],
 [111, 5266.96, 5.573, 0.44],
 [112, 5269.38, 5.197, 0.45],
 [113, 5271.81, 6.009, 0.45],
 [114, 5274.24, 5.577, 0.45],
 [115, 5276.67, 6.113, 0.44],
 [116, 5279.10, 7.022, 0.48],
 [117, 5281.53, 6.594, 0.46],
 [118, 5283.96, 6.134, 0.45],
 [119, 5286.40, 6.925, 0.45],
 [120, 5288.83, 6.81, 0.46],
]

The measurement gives 6.39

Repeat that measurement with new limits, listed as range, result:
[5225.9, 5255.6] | 6.63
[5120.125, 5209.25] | 5.98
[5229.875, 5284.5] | 6.35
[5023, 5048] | 6.26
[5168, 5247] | 6.08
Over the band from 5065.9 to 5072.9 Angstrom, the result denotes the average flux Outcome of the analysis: 6.4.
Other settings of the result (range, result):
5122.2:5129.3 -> 5.88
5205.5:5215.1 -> 5.64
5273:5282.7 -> 6.32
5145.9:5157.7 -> 6.31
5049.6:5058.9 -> 6.37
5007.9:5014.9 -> 8.07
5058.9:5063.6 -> 6.9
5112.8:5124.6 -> 6.08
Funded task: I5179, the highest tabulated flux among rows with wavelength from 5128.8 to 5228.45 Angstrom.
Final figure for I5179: 7.16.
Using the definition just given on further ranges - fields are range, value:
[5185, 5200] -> 6.818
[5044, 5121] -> 7.246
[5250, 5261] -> 7.222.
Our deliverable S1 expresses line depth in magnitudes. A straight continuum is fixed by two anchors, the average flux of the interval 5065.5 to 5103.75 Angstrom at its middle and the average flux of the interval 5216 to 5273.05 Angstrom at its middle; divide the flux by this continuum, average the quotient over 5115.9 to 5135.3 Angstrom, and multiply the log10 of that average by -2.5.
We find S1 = 0.038 mag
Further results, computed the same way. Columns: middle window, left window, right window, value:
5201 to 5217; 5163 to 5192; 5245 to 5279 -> -0.022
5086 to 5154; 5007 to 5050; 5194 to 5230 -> 0.043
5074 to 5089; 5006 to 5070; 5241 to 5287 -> 0.032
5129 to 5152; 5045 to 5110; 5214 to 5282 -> 0.019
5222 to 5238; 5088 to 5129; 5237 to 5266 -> 0.017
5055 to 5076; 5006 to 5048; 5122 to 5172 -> 0.000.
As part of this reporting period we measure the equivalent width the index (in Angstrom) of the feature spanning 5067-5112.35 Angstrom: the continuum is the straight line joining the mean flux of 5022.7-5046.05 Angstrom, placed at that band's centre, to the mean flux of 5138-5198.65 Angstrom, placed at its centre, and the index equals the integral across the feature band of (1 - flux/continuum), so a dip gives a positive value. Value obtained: -1.4 Angstrom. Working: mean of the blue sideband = 6.28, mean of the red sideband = 5.91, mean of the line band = 6.31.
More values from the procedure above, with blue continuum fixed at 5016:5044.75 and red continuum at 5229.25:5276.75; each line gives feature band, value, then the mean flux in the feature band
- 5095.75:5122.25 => 1.2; 6.08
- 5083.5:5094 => -0.5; 6.66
